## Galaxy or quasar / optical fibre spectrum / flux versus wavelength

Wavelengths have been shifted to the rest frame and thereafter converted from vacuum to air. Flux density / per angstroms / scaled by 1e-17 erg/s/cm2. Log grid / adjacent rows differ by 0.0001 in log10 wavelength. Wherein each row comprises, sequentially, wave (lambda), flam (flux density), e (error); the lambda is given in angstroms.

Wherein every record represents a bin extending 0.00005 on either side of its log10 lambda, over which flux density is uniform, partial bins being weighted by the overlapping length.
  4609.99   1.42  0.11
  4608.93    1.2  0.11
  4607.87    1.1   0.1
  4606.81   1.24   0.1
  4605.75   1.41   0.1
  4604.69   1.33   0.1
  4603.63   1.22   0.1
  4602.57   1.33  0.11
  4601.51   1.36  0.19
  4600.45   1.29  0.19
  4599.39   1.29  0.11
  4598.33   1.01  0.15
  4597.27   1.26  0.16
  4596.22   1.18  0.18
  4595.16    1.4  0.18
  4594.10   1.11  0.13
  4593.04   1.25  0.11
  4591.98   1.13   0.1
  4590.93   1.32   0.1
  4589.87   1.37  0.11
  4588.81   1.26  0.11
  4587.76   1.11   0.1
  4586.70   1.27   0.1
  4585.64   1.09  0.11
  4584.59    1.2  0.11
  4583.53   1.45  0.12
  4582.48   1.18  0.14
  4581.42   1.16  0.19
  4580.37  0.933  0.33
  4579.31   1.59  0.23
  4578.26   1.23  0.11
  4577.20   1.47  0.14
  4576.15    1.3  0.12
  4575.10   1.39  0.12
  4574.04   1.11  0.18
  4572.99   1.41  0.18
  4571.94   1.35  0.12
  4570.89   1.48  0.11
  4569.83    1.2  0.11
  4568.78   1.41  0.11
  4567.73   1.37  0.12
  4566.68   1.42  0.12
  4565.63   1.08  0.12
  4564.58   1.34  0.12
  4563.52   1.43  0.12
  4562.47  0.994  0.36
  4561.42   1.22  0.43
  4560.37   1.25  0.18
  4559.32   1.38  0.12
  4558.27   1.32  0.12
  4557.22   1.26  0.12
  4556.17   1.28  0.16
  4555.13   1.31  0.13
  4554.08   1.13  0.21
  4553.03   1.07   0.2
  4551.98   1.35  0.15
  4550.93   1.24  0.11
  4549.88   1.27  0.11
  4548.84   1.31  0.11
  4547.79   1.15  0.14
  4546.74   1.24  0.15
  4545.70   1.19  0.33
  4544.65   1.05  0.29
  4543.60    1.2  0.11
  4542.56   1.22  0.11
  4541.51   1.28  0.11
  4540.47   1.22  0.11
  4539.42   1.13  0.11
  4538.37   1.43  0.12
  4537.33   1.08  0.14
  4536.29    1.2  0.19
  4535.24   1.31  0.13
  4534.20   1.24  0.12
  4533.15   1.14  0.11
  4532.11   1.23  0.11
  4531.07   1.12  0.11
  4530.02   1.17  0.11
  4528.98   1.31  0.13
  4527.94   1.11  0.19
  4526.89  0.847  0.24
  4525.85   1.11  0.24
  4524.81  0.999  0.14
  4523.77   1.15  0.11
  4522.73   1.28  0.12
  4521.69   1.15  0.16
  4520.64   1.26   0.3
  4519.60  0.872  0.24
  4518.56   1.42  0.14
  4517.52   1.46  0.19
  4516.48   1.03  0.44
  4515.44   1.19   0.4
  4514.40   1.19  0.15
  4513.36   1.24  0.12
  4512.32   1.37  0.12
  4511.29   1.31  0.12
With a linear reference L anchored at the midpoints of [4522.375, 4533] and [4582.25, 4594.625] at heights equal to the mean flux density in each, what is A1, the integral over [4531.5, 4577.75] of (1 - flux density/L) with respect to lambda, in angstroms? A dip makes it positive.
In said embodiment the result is -3.3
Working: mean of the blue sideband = 1.13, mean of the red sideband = 1.23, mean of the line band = 1.26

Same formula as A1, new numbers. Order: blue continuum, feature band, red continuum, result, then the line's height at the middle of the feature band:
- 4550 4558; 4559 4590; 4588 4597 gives -0.89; 1.24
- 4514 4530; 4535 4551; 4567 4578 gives 0.25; 1.24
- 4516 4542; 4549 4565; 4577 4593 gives -0.57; 1.21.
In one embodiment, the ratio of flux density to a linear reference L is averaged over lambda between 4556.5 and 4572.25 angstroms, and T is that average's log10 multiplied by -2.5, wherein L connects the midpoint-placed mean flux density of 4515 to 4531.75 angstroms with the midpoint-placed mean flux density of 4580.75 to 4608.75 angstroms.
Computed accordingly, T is -0.082 mag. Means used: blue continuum 1.16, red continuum 1.24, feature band 1.3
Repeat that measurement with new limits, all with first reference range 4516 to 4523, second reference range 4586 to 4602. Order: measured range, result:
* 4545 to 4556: -0.004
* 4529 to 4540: 0.004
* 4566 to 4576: -0.097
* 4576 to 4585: -0.040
